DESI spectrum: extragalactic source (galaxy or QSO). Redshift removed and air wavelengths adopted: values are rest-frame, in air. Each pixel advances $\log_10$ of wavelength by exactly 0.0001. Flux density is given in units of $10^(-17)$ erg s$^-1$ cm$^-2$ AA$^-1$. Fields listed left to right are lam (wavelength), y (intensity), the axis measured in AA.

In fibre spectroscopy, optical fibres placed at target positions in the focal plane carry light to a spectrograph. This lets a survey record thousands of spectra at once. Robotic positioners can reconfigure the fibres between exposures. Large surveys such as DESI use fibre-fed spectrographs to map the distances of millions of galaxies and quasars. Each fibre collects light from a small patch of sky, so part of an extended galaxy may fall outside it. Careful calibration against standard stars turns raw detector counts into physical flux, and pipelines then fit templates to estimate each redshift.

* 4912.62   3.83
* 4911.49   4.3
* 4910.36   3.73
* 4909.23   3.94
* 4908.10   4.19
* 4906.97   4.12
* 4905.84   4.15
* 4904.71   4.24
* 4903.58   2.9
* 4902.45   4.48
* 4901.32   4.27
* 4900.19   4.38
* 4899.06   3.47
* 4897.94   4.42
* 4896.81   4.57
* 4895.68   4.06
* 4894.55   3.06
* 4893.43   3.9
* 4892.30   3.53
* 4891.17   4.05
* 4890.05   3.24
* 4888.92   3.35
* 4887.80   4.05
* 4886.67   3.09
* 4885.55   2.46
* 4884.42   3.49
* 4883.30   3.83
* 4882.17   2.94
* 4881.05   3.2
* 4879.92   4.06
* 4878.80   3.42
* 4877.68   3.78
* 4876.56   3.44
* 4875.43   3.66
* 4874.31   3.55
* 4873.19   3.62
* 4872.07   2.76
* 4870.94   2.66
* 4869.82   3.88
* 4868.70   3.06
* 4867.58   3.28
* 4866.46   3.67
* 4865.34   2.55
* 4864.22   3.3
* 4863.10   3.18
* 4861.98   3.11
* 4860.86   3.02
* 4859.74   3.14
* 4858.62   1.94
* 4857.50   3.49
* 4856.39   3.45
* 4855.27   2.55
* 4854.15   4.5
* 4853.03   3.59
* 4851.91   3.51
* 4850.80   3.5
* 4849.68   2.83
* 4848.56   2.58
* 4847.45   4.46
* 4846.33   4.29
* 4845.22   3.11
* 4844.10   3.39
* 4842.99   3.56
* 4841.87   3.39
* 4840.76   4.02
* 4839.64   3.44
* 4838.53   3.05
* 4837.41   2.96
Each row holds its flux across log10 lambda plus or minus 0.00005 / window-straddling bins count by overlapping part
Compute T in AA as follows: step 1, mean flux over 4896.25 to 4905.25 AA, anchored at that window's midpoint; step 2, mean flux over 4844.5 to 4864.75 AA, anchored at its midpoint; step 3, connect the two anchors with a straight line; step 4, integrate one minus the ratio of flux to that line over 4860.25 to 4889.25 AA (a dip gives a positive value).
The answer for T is 2.6 AA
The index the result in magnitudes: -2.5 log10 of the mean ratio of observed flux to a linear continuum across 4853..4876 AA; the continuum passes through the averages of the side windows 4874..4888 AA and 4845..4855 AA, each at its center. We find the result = 0.09 mag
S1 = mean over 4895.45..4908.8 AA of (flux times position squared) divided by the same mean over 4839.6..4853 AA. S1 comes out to 1.2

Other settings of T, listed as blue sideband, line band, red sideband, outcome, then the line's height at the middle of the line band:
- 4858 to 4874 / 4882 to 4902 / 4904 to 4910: 0.2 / 3.72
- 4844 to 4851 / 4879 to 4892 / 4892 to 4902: 1.4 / 3.86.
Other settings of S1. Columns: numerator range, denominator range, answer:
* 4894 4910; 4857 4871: 1.31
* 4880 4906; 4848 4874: 1.18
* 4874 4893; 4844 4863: 1.06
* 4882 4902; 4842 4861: 1.12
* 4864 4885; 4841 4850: 0.98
